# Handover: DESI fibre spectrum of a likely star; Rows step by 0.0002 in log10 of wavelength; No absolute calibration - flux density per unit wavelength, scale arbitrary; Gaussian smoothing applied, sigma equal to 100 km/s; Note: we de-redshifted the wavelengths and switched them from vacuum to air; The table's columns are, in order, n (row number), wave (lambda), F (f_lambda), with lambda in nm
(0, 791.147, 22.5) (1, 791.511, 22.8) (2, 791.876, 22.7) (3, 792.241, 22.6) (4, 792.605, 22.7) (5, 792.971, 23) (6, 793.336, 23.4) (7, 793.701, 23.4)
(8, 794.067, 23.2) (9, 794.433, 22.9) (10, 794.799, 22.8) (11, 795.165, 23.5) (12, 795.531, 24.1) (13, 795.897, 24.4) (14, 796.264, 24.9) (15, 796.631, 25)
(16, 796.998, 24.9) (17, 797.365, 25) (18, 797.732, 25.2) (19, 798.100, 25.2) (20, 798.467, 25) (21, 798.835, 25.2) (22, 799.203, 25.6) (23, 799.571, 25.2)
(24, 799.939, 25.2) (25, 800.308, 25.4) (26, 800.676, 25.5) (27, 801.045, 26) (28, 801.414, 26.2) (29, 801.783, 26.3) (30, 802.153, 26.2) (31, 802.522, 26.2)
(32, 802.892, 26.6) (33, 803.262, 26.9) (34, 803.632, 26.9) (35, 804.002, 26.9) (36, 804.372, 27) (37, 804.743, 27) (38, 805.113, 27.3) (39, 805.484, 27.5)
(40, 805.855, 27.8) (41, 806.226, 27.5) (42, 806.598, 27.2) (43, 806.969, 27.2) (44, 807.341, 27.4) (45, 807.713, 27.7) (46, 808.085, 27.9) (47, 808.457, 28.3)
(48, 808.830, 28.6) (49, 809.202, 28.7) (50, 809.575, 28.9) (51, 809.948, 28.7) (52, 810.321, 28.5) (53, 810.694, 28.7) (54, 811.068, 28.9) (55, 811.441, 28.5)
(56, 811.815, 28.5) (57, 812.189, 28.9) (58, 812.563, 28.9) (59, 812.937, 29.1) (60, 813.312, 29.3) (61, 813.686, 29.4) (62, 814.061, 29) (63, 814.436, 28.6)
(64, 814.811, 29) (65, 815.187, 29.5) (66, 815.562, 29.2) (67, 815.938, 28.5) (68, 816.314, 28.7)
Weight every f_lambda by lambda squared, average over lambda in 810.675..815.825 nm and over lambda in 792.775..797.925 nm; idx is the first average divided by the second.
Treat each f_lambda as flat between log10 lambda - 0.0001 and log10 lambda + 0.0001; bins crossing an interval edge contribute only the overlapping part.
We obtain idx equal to 1.26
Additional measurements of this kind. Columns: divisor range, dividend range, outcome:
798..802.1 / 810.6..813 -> 1.16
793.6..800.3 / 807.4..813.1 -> 1.20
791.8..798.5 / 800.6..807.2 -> 1.15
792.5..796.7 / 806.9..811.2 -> 1.24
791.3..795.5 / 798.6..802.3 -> 1.13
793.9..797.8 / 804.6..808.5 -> 1.17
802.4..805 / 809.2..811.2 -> 1.09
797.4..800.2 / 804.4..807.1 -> 1.10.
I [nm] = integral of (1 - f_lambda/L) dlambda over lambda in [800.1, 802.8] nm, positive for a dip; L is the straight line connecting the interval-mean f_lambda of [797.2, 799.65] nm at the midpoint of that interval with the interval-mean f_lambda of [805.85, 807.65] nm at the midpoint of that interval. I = 0.00 nm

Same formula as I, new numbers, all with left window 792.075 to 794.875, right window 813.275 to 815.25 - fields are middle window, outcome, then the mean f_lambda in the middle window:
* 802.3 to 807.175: -0.14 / 27.1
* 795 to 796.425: -0.03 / 24.2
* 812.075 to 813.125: -0.01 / 29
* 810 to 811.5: -0.03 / 28.7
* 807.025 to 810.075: -0.09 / 28.2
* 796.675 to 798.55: -0.06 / 25.1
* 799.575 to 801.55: -0.04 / 25.6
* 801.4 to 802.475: -0.03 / 26.2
